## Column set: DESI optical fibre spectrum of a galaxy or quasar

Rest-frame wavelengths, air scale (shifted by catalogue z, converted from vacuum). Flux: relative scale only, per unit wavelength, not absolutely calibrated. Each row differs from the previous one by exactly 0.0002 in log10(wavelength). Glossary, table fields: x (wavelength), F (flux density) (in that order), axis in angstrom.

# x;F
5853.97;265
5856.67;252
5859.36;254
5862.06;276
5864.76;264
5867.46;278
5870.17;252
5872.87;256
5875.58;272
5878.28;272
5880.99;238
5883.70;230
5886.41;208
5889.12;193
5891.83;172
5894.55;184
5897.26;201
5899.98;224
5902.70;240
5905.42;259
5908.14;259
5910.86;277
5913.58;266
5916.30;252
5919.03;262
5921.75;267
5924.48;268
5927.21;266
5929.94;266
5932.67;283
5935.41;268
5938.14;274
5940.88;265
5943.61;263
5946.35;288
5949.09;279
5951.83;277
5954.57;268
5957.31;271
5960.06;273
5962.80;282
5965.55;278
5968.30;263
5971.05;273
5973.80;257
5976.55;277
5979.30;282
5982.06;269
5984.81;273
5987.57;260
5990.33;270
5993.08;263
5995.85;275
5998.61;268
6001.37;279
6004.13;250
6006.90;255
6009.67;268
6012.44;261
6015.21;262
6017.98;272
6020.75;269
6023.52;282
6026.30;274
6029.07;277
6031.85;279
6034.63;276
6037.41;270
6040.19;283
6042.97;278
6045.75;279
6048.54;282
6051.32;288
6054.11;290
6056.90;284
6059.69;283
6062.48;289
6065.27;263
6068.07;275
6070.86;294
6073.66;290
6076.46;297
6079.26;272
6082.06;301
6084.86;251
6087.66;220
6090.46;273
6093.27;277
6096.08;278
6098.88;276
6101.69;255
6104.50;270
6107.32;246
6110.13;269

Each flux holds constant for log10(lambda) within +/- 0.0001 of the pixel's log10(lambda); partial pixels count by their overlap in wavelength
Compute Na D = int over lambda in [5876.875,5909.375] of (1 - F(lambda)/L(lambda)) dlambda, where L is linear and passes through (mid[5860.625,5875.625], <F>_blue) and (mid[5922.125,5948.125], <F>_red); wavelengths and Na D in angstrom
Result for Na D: 5.4 angstrom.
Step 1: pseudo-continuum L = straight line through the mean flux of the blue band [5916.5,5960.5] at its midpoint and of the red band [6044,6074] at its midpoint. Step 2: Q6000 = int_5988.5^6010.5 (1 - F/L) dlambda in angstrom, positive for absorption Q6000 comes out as 0.9 angstrom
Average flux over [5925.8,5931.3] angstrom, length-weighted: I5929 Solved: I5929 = 266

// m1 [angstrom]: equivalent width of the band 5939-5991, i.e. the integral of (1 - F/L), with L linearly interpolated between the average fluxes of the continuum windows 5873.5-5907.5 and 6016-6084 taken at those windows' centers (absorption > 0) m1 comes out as -4.29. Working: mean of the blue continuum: 226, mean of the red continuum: 281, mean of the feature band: 272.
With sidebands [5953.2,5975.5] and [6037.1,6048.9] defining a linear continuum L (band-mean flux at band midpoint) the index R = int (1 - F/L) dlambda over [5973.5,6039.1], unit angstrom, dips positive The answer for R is 1.3 angstrom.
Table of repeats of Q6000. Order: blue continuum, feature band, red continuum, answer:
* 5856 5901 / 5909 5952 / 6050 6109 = -4.1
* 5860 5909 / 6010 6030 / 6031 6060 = 0.3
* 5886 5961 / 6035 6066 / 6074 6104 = -1.7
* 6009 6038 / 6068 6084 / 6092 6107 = -1.1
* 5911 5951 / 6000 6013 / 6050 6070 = 0.7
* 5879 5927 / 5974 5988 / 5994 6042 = -0.7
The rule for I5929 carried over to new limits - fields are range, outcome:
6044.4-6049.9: 280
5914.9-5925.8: 262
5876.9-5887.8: 237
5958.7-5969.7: 274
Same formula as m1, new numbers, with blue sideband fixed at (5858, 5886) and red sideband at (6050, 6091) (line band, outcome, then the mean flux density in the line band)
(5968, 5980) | -0.1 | 271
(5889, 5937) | 2.8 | 246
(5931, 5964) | -1.1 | 274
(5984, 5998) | 0.1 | 268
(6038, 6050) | -0.2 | 280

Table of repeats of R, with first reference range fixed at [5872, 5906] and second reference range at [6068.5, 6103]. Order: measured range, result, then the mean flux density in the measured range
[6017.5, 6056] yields -2.5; 279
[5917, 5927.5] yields -1.4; 265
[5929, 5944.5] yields -2.1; 270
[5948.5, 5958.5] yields -1.3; 274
